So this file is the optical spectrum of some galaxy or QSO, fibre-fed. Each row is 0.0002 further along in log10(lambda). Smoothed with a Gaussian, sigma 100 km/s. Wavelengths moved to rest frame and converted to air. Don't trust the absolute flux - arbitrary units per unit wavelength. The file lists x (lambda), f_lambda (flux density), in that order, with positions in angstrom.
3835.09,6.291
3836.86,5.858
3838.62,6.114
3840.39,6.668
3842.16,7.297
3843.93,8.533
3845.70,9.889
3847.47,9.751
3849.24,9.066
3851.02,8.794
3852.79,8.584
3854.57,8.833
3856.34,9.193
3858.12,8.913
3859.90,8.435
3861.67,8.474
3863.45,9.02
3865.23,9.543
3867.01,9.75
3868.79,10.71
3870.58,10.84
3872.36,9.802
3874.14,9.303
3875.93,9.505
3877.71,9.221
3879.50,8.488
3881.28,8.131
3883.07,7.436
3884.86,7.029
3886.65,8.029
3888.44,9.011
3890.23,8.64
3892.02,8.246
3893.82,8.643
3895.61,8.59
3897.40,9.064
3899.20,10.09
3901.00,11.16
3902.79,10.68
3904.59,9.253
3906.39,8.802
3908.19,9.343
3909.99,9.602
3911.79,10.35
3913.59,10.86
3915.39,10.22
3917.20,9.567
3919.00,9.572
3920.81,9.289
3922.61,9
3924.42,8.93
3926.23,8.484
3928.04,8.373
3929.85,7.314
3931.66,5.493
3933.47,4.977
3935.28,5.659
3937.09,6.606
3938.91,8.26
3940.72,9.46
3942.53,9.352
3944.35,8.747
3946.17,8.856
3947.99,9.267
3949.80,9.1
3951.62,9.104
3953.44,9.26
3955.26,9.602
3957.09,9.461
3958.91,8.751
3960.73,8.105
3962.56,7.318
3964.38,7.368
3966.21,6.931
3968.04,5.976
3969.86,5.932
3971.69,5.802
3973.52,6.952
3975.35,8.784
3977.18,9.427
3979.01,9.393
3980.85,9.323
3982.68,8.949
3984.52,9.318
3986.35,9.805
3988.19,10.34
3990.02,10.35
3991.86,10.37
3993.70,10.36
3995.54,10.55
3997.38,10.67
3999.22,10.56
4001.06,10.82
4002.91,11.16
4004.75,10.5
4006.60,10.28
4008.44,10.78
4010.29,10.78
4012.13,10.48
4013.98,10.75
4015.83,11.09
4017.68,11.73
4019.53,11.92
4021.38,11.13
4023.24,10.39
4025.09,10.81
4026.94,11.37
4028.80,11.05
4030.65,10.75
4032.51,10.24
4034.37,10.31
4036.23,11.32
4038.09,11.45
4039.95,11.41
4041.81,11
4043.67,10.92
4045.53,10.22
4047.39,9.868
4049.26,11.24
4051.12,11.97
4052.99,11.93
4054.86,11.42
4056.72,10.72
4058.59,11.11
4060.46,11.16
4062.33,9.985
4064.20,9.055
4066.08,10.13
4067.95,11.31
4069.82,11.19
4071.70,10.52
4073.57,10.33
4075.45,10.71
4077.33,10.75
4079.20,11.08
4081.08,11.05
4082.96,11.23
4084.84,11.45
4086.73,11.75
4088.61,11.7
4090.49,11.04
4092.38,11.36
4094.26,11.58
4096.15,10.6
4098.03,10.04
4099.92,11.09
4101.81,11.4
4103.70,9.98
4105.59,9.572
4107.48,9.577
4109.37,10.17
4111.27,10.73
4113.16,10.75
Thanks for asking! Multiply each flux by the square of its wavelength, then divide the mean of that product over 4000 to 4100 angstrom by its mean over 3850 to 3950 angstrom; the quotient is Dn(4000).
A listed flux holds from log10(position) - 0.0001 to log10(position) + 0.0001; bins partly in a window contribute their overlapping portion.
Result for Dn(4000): 1.3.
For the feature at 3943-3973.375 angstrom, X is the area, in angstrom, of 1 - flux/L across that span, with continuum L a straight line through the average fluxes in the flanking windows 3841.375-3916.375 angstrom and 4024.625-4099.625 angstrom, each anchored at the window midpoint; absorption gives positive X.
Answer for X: 5.6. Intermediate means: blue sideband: 9.17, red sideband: 10.9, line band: 8.08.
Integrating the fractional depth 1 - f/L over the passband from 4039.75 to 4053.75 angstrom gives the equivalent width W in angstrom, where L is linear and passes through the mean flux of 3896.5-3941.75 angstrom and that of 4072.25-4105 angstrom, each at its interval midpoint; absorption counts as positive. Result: -0.79 angstrom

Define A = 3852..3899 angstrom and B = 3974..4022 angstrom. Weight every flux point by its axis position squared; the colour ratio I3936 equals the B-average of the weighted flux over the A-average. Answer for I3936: 1.23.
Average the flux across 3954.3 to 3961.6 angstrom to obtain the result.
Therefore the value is 8.99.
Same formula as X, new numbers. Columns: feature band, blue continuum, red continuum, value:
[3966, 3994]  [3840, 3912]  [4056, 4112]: 3.6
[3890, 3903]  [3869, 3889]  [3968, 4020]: -0.5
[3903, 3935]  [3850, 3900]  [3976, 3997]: 1.8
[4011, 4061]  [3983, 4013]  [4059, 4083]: -2.3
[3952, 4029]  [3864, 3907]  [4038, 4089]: 4.6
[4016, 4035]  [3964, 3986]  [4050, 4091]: -2.9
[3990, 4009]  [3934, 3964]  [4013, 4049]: -1.1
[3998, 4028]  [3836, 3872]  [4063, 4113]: -2.4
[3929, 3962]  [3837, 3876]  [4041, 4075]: 5.3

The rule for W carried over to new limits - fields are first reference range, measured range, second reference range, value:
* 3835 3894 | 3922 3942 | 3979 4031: 4.3 angstrom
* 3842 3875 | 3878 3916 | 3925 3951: -2.5 angstrom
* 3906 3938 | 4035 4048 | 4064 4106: -0.9 angstrom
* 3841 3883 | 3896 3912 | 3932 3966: -2.0 angstrom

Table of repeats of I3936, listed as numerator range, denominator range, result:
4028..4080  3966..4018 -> 1.16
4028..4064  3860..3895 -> 1.33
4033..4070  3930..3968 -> 1.43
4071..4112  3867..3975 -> 1.37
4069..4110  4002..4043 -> 1.02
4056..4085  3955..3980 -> 1.45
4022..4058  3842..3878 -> 1.30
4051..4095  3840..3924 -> 1.32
